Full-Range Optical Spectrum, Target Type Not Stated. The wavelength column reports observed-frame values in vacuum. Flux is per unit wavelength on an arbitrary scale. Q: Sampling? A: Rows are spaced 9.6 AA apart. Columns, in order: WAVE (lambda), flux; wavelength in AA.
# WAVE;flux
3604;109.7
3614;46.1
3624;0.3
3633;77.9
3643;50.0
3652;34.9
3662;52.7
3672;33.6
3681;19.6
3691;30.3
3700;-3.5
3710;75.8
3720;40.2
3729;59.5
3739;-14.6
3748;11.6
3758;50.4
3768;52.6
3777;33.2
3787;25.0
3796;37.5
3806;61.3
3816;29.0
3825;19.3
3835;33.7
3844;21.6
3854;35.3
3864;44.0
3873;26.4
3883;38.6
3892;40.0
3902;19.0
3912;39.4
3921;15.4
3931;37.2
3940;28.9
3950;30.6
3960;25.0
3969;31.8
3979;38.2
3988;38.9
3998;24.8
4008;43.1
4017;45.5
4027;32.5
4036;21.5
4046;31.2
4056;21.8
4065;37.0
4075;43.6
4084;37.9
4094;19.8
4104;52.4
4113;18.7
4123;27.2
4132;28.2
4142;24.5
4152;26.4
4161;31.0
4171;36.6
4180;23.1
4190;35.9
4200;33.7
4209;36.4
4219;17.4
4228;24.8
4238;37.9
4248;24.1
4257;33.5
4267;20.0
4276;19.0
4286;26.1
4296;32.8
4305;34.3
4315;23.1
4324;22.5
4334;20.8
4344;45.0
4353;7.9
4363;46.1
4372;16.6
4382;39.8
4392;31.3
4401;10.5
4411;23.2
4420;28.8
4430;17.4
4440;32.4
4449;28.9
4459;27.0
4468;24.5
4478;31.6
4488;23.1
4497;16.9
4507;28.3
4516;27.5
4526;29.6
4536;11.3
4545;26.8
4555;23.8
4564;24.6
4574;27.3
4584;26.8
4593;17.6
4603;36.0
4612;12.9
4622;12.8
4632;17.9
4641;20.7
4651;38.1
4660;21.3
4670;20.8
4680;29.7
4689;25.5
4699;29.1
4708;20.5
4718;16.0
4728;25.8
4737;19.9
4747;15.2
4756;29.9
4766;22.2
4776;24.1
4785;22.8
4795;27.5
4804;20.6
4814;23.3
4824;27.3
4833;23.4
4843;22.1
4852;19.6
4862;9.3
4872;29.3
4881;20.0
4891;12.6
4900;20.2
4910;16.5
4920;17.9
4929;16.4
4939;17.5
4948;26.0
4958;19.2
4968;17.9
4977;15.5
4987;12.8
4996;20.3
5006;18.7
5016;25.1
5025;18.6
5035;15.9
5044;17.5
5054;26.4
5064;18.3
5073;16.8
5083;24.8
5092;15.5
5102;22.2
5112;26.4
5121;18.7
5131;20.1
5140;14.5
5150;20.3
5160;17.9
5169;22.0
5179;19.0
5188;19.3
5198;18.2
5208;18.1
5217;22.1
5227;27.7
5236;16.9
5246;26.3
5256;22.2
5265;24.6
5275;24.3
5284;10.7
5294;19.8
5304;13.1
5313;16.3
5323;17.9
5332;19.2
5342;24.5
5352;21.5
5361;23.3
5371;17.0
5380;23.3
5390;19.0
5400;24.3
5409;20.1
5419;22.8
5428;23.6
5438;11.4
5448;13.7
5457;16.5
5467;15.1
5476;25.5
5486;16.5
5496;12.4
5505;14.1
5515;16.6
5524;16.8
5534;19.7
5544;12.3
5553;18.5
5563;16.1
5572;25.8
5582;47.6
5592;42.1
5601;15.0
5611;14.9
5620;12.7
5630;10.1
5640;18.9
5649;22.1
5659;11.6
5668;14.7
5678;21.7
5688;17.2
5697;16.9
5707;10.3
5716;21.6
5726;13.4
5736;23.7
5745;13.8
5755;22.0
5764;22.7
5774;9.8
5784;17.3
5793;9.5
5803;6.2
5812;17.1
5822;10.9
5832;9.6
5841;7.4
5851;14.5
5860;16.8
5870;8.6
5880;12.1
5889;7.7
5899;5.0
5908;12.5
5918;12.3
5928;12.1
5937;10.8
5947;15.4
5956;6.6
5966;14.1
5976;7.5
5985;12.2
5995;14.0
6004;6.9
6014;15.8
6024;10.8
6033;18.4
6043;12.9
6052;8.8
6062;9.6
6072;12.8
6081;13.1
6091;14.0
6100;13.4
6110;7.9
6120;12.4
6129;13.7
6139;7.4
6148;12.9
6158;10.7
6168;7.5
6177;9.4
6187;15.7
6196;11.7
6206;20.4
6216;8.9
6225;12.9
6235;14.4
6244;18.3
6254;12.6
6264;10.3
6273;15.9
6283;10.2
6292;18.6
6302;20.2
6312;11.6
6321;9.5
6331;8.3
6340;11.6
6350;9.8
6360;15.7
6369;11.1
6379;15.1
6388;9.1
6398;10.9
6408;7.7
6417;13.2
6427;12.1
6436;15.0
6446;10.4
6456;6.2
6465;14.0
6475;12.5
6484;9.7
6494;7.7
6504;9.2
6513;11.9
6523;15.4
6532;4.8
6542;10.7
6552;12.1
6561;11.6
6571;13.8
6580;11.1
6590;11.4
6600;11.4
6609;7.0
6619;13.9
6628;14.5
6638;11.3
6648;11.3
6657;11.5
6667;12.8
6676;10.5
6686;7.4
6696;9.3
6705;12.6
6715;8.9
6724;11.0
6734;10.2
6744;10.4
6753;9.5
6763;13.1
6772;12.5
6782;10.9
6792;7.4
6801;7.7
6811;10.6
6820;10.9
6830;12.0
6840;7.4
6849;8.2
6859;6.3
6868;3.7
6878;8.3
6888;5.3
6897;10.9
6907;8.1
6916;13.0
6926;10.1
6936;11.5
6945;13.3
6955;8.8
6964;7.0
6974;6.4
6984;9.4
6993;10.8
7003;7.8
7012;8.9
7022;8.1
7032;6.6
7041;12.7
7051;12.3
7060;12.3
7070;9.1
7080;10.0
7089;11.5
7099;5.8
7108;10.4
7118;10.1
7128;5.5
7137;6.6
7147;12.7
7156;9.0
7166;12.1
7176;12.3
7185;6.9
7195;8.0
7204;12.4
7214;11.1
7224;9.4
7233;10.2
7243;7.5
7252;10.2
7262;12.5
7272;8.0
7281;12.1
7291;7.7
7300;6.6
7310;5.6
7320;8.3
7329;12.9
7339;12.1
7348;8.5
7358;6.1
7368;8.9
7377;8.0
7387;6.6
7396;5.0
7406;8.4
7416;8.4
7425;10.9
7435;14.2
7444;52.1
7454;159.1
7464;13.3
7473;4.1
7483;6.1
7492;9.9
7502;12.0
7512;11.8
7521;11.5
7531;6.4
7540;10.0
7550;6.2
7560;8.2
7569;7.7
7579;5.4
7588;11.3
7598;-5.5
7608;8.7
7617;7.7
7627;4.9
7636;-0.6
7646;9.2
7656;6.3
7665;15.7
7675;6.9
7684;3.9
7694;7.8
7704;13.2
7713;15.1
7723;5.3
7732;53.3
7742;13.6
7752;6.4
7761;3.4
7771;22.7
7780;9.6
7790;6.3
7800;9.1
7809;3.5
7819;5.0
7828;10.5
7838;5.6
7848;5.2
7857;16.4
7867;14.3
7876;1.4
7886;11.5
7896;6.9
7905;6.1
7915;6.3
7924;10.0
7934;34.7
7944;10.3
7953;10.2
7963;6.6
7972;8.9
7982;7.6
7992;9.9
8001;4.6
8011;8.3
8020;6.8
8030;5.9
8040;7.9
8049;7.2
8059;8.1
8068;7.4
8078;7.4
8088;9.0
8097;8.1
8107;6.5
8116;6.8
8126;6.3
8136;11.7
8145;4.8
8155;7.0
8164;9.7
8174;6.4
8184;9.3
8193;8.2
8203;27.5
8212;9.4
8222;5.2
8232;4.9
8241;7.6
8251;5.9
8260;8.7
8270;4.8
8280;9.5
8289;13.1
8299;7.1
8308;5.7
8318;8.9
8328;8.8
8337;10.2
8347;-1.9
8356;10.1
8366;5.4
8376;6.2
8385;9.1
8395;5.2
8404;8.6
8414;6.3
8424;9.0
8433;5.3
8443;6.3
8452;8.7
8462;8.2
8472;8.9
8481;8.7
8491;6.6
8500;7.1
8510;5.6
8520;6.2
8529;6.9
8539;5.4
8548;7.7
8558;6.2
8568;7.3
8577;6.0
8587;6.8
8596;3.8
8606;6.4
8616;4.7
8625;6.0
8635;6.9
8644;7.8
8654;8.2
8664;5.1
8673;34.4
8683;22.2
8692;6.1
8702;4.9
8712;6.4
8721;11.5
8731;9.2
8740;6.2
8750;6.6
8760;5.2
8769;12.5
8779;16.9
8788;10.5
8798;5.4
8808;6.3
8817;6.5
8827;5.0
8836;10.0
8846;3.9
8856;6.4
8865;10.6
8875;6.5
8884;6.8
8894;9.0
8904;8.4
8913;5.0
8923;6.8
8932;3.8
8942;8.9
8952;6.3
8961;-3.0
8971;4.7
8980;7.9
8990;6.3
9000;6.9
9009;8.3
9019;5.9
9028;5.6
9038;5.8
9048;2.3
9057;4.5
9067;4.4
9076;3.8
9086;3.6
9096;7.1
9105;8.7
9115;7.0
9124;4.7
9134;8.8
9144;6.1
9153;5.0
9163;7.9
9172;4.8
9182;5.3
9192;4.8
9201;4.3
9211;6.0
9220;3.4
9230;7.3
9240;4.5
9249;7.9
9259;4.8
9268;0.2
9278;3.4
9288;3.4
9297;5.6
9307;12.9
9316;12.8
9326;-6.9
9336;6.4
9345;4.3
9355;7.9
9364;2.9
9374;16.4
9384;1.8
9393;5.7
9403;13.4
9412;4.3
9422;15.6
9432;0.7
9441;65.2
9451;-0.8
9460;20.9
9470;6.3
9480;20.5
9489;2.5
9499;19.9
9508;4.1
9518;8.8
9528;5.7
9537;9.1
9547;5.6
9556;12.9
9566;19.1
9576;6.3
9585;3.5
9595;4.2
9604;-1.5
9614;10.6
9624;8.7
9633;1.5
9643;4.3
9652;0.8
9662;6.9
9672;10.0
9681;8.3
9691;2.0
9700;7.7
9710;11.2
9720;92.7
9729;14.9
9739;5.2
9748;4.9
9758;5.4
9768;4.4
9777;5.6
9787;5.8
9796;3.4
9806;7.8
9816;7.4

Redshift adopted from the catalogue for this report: 0.999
